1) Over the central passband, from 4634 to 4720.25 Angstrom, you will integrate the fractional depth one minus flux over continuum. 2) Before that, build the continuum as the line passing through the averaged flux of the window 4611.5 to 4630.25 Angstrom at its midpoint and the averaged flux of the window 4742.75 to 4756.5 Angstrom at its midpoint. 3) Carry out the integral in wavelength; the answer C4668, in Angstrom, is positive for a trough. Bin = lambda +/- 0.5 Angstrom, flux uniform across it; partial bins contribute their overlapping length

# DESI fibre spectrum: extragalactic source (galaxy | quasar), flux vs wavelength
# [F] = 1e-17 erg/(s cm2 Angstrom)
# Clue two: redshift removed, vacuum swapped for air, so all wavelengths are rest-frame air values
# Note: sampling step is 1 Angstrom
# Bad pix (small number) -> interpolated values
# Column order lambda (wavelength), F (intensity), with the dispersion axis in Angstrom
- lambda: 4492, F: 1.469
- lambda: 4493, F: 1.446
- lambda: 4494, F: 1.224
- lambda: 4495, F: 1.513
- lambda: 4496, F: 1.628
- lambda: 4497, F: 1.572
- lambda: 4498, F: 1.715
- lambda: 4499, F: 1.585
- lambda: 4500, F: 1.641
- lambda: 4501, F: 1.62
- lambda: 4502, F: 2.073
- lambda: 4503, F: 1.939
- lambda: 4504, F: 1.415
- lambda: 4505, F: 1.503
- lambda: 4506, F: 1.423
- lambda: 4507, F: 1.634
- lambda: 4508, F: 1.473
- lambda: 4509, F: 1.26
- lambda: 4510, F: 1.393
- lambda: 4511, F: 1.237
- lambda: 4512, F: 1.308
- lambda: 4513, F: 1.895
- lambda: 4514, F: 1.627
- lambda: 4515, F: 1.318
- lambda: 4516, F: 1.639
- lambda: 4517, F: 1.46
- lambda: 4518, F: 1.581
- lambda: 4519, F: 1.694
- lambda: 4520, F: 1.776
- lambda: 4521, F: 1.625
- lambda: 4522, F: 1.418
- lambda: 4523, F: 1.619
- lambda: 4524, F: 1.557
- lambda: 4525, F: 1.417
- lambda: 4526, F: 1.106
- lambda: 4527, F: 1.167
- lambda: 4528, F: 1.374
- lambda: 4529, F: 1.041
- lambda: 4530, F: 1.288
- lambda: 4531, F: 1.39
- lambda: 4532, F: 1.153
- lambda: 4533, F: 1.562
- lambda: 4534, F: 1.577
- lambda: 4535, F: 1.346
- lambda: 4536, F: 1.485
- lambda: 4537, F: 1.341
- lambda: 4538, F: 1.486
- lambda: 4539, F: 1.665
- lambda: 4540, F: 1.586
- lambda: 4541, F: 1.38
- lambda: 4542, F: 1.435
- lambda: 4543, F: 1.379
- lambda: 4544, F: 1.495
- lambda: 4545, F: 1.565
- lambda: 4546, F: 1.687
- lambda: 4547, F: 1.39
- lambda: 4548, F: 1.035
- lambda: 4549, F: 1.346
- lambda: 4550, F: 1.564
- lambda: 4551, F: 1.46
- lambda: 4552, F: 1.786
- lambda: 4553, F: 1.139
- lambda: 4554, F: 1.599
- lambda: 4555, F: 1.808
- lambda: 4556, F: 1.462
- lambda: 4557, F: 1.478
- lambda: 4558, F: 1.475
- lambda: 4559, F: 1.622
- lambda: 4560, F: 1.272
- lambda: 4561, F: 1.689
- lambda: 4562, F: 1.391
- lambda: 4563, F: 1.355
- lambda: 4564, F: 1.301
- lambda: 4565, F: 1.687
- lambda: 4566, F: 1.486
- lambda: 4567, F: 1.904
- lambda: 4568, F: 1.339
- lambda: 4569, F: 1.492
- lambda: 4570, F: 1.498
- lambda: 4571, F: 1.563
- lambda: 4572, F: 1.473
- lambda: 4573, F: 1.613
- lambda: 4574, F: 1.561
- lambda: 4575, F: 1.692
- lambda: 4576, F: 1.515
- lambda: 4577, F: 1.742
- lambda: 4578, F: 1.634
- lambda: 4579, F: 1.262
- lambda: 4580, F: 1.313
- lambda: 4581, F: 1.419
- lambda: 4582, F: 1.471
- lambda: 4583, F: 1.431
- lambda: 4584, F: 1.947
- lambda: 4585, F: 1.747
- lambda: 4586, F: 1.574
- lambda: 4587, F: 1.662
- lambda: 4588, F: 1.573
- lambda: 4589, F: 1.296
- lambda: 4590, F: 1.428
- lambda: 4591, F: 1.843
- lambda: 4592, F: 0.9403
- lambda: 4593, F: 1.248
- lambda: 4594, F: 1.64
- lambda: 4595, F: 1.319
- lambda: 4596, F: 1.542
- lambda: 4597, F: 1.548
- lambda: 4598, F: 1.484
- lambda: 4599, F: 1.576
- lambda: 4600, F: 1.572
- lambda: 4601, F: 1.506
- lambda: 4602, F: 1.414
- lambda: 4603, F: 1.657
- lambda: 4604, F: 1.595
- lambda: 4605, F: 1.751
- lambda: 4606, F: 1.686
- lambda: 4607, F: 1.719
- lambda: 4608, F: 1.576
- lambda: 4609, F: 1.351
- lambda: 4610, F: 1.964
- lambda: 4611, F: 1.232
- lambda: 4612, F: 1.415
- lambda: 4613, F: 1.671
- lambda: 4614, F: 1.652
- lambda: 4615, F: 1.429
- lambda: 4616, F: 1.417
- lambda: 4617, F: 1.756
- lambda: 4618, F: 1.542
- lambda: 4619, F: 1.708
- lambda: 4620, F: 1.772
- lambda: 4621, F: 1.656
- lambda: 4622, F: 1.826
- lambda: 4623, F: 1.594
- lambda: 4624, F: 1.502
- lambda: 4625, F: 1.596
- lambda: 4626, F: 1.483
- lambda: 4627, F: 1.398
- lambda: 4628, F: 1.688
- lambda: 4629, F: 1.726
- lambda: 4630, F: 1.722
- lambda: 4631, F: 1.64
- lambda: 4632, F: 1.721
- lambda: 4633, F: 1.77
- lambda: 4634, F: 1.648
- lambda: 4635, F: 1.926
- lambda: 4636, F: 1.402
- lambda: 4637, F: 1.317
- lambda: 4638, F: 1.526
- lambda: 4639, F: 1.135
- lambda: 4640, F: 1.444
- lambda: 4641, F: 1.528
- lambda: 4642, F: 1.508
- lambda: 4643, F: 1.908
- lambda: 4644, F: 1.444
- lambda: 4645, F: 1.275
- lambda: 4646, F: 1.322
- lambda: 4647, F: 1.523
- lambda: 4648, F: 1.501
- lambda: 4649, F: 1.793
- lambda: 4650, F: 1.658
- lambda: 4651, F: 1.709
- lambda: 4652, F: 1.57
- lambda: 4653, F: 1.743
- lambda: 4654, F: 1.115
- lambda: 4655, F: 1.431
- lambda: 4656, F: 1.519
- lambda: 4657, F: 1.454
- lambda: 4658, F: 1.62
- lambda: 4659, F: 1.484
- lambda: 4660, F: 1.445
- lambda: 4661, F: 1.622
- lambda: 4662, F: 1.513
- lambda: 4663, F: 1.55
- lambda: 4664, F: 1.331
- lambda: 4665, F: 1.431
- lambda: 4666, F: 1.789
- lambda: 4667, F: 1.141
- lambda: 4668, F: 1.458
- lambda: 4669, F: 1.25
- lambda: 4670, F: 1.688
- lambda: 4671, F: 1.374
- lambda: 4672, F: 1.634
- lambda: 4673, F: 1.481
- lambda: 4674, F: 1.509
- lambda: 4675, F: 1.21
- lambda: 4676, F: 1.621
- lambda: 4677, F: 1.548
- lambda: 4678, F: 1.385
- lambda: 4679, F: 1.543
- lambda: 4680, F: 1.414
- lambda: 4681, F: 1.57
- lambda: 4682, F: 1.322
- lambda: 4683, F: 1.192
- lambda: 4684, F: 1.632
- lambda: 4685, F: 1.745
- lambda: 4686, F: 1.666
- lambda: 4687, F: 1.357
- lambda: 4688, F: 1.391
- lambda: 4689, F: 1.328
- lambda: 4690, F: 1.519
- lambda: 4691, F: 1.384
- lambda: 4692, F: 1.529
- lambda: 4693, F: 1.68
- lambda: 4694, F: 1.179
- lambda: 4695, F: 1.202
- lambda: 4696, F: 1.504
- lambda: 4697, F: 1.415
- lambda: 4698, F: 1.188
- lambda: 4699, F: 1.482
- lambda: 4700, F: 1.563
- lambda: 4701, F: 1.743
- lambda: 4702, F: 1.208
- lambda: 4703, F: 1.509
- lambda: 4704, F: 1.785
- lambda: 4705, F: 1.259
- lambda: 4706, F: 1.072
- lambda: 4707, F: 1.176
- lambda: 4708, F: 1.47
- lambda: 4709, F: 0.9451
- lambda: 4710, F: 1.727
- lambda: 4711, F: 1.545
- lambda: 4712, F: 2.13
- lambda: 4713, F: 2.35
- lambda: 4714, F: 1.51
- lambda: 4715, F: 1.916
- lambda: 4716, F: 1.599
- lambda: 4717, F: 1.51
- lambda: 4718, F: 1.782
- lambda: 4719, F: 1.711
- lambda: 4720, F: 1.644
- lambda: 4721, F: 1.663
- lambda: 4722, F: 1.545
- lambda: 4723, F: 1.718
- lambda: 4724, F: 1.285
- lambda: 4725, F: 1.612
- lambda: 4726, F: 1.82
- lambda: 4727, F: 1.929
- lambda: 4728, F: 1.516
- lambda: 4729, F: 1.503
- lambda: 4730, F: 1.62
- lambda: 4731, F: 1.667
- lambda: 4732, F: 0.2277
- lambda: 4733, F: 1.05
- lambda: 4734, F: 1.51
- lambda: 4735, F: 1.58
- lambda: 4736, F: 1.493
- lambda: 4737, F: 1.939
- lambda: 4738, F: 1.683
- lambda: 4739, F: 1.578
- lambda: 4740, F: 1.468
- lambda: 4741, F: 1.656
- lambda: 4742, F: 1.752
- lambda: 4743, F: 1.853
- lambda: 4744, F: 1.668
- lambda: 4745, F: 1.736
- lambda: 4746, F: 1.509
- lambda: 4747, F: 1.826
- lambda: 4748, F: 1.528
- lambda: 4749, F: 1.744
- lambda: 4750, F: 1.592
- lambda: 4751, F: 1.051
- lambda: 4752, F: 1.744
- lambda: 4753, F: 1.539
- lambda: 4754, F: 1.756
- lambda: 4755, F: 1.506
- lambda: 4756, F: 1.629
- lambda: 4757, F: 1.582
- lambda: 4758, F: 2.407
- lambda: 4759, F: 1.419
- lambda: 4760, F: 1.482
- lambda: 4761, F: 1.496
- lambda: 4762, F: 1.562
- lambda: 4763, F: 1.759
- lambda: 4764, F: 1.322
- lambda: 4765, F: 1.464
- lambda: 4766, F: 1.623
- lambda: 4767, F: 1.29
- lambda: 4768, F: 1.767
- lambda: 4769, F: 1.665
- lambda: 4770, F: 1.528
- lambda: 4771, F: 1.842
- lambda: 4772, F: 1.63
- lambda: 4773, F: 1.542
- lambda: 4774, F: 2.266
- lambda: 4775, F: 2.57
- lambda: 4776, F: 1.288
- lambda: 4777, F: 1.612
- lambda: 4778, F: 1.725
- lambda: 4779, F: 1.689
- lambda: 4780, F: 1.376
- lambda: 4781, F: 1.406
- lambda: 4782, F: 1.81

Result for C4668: 5.8 Angstrom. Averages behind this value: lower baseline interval 1.61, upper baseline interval 1.62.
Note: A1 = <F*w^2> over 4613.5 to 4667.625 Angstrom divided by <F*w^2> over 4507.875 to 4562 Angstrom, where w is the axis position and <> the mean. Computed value 1.1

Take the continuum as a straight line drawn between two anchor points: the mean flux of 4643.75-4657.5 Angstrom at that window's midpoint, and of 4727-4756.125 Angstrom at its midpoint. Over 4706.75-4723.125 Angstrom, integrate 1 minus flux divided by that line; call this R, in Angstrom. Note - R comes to -1.2 Angstrom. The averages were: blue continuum 1.51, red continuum 1.55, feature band 1.65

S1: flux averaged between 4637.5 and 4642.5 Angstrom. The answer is 1.43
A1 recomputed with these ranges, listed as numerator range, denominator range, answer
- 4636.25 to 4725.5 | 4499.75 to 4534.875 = 1.08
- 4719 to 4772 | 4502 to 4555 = 1.18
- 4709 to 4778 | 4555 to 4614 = 1.14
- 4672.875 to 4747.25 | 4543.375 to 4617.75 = 1.06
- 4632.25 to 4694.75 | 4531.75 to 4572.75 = 1.06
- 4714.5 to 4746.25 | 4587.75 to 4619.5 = 1.09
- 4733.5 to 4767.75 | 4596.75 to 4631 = 1.07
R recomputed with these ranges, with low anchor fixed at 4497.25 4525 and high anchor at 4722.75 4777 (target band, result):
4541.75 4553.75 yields 1.0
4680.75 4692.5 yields 1.0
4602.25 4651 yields 0.1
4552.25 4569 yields 0.8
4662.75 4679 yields 1.3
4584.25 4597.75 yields 0.7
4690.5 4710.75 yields 2.5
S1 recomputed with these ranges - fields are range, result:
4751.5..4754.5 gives 1.68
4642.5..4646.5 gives 1.49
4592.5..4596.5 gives 1.44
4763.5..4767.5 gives 1.42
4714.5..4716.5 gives 1.76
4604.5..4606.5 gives 1.72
